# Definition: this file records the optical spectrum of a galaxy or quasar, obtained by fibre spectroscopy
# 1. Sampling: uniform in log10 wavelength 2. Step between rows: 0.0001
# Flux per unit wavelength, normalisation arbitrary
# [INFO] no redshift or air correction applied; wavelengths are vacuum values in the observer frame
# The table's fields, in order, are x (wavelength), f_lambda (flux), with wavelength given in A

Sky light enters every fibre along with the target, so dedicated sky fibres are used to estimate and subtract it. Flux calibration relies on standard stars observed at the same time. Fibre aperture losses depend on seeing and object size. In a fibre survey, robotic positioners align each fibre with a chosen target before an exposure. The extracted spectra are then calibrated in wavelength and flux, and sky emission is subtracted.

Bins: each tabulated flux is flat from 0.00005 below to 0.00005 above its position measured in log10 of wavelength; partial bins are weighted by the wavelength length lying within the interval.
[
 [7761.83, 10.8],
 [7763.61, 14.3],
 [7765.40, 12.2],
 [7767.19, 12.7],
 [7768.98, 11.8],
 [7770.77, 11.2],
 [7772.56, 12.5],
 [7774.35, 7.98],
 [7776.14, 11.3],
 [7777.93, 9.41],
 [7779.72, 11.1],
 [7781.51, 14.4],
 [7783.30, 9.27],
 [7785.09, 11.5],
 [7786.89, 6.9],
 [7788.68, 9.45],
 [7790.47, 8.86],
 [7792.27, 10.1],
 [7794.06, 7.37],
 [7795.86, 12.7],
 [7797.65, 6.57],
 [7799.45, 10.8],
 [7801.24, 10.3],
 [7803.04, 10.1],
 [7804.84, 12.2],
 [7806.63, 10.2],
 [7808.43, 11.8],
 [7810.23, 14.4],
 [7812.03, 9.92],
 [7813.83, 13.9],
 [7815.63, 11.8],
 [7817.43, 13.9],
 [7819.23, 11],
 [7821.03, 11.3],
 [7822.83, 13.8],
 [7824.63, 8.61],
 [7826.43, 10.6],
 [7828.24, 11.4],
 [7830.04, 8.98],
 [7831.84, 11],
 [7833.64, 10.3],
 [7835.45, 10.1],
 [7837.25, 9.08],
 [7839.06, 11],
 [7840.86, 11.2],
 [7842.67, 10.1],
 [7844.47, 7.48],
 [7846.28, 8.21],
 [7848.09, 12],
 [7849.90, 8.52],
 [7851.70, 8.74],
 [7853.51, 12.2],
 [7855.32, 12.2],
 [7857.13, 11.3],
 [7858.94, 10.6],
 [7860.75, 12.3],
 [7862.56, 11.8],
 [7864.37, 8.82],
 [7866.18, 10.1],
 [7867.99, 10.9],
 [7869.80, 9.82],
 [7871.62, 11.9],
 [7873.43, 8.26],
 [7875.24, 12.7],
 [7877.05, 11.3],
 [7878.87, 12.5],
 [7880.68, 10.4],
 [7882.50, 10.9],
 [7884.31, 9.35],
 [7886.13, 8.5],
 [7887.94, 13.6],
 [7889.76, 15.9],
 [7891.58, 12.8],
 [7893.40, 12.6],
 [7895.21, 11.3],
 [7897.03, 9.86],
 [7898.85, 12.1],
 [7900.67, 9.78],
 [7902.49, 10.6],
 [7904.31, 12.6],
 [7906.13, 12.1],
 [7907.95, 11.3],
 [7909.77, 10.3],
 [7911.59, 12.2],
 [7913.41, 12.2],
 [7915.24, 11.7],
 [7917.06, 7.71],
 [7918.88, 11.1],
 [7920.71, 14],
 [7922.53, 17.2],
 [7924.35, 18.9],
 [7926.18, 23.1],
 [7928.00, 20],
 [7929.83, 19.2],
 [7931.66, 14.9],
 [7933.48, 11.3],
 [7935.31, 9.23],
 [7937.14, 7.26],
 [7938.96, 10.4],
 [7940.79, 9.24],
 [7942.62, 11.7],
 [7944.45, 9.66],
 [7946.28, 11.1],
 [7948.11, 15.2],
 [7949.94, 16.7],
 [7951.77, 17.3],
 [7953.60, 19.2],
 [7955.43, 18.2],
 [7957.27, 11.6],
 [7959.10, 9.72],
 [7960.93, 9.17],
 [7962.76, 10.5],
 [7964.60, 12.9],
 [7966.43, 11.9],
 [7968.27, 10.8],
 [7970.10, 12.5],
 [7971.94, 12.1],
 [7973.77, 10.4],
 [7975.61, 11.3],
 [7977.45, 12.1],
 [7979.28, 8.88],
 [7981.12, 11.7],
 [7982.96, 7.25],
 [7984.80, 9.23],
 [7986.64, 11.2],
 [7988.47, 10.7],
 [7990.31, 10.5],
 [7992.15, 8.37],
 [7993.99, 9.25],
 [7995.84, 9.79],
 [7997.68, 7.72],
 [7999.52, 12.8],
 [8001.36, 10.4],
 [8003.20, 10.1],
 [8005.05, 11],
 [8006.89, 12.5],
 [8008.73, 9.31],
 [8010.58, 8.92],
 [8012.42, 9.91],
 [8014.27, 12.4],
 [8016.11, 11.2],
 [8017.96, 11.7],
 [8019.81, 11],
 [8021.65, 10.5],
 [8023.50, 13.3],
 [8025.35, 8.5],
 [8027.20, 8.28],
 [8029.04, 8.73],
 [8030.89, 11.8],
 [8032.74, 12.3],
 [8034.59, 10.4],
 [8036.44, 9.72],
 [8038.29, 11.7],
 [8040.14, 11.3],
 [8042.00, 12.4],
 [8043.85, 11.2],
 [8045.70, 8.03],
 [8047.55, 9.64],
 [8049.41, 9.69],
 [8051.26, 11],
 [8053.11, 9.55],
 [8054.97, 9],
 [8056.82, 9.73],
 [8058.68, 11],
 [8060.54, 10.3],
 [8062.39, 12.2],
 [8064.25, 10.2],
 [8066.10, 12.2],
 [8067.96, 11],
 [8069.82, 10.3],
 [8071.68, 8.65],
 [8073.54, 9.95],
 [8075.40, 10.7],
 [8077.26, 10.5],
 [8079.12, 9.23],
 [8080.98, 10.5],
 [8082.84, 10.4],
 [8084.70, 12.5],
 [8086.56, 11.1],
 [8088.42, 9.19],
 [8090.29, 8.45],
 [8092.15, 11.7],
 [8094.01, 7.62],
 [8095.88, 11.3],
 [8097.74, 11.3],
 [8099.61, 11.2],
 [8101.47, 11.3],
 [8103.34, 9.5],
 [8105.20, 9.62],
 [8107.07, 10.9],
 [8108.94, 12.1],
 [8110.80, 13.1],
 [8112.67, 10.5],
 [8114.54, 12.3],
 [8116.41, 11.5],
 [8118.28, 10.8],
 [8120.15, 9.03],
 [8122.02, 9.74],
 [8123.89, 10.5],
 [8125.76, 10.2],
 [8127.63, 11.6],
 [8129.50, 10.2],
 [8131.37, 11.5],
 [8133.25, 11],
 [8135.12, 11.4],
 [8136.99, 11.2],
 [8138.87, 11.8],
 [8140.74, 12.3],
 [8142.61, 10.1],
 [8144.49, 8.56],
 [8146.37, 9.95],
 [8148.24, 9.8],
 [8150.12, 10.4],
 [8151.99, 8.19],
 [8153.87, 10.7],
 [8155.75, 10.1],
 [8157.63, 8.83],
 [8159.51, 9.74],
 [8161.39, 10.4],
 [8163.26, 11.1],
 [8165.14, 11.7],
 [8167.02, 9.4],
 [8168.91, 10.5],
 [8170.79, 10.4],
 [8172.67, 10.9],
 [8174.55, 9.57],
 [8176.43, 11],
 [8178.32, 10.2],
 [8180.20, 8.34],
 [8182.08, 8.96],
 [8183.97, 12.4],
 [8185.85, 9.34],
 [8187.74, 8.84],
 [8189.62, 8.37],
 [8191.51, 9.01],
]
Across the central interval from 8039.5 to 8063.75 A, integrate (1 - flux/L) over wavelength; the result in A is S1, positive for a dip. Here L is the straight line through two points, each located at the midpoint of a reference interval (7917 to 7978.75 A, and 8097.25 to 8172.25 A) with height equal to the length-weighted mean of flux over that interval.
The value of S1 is 2.9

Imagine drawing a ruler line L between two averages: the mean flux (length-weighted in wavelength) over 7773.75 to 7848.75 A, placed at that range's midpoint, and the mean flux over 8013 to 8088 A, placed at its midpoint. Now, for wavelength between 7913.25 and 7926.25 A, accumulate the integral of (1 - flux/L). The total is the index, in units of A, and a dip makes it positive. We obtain -4.3 A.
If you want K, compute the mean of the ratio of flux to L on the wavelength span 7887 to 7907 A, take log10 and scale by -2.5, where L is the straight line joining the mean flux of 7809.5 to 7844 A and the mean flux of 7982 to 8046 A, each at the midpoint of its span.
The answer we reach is -0.12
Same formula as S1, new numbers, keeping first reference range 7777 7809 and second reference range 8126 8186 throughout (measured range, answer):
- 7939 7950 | -1.6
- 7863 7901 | -3.5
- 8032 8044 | -1.1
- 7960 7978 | -1.9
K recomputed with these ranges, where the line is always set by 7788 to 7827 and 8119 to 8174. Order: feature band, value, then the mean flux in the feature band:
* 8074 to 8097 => 0.02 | 10.3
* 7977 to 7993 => 0.07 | 9.94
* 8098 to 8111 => -0.06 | 11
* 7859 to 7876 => 0.01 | 10.7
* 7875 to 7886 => -0.01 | 10.9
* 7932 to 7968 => -0.15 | 12.2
